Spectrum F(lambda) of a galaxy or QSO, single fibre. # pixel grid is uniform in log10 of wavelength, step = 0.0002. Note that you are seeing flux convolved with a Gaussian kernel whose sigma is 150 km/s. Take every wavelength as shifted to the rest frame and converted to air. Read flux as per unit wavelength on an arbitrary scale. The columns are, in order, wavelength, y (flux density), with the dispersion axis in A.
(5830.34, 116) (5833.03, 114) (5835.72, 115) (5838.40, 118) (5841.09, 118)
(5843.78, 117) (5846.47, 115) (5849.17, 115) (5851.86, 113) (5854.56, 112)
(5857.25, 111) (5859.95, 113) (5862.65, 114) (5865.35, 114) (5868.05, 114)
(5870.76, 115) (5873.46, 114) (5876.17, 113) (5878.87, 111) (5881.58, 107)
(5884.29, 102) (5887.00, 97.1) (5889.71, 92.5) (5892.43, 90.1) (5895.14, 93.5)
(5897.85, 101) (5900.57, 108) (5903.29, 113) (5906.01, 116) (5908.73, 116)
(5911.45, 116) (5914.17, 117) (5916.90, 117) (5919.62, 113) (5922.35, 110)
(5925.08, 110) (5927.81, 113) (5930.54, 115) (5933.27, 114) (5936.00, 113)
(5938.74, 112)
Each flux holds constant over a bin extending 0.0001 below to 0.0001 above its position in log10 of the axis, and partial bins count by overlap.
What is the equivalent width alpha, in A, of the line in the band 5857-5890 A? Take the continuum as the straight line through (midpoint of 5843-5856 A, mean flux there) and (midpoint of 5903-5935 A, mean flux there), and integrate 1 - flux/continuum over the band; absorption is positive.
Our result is 1.37 A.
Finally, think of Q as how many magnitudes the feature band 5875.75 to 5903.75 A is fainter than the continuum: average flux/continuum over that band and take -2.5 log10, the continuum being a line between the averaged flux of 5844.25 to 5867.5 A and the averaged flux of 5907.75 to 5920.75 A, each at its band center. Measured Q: 0.13 mag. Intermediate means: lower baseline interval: 114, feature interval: 102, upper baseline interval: 116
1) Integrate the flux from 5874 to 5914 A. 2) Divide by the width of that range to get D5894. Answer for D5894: 106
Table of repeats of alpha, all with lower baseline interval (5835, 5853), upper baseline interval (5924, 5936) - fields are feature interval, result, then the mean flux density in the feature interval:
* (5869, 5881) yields 0.2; 113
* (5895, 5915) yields 0.5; 111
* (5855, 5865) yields 0.2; 113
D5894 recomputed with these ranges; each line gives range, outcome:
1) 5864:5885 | 112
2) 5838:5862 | 115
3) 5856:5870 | 113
